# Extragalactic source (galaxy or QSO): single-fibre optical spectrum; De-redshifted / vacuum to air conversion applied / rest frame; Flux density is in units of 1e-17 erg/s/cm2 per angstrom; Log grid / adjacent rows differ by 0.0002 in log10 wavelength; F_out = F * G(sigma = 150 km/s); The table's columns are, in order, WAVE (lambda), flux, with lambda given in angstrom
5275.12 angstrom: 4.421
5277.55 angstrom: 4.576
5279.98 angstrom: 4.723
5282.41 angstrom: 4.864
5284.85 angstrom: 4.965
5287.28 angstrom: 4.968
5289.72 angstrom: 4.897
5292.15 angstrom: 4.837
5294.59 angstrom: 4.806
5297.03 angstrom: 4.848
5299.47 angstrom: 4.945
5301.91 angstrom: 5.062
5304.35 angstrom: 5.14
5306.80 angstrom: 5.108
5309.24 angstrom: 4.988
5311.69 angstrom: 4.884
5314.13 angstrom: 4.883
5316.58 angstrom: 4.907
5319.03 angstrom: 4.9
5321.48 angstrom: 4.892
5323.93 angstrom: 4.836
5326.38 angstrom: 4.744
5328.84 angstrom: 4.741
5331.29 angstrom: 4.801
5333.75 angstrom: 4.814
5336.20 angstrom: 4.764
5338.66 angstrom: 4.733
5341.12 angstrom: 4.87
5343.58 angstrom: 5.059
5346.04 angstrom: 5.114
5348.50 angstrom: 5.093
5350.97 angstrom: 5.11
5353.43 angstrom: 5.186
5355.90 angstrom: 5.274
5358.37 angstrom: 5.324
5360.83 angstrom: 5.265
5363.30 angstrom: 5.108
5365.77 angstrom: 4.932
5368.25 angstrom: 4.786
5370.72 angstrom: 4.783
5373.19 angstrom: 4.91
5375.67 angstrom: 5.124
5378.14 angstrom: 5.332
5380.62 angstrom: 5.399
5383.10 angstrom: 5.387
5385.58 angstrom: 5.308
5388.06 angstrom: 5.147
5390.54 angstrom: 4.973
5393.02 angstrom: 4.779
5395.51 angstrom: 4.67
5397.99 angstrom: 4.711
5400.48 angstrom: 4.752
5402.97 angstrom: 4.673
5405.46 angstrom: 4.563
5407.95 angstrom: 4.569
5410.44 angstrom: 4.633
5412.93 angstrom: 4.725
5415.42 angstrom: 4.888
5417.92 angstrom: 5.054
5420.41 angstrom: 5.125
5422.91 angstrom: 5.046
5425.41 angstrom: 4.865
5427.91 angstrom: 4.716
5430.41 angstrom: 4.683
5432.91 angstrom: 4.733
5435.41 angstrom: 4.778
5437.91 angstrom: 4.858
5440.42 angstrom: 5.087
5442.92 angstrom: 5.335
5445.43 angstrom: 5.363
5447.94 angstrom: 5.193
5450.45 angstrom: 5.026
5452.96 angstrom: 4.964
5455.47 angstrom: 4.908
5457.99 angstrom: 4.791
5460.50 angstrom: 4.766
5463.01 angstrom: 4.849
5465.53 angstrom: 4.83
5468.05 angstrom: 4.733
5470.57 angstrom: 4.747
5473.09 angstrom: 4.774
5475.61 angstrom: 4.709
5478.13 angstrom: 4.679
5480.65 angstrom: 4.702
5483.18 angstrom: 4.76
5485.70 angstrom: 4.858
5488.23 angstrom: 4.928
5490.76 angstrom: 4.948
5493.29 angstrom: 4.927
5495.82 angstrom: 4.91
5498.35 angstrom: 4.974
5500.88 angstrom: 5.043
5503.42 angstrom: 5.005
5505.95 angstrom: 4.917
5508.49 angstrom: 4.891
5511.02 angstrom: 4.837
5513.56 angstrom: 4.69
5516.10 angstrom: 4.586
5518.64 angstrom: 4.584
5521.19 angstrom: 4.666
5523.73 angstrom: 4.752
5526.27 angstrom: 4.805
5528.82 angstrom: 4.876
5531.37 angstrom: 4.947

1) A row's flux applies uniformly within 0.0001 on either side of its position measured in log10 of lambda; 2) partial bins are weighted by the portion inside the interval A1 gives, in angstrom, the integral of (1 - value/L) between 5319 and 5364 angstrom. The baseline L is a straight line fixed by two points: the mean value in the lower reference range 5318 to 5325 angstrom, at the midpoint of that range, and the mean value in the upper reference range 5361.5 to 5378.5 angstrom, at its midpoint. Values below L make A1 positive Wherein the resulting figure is -0.5 angstrom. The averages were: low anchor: 4.88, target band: 4.98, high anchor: 4.99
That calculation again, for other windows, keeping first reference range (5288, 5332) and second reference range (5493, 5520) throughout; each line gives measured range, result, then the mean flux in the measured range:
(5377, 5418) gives -0.3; 4.91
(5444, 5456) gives -0.6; 5.1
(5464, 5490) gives 0.4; 4.78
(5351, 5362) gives -0.8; 5.25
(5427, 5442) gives 0.1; 4.83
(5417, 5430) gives -0.2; 4.94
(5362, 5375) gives -0.1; 4.91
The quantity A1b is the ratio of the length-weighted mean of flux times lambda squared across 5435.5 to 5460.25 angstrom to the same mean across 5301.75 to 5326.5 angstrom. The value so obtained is 1.07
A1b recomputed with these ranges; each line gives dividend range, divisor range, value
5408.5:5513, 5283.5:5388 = 1.02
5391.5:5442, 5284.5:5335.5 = 1.02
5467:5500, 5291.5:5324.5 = 1.04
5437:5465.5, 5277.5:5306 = 1.08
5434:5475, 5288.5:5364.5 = 1.04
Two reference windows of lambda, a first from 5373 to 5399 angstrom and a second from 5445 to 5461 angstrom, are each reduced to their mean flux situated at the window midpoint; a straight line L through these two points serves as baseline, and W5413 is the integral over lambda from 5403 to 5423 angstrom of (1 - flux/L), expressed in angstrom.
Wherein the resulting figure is 0.9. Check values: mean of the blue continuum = 5.08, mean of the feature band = 4.8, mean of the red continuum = 4.99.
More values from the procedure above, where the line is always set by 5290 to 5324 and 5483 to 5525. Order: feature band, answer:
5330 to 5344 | 0.3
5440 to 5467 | -0.8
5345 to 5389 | -2.1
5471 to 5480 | 0.2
